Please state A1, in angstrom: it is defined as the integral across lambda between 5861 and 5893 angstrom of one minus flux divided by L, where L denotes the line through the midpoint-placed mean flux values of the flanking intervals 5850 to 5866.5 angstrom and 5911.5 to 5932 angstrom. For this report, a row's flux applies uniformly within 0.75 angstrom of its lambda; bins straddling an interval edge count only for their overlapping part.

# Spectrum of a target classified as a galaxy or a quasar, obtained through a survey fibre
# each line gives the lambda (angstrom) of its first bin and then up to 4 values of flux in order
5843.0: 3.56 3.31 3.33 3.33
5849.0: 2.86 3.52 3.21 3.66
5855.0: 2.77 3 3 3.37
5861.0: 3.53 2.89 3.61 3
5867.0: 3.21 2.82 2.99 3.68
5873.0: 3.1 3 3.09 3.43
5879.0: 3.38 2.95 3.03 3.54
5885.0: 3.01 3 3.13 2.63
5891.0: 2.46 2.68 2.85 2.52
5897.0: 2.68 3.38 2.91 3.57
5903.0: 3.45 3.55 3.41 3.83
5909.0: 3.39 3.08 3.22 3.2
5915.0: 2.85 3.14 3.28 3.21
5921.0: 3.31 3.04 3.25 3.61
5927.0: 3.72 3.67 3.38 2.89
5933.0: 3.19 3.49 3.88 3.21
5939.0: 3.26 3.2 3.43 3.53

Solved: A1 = 1.5 angstrom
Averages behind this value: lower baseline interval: 3.23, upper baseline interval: 3.27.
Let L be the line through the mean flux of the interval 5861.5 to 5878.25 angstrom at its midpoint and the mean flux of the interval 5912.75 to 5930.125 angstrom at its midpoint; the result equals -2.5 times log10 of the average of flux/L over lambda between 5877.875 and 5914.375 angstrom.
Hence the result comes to 0.04 mag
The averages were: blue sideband 3.17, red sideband 3.3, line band 3.12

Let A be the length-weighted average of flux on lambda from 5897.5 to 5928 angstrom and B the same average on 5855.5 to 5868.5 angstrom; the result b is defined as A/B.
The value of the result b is 1.05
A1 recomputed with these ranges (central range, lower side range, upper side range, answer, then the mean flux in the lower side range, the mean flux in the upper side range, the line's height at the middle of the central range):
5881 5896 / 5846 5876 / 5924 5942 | 1.7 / 3.19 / 3.4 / 3.27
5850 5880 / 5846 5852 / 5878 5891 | -0.5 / 3.24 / 3.05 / 3.16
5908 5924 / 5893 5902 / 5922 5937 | 0.2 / 2.96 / 3.41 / 3.22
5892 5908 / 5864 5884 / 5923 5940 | 0.6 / 3.18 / 3.41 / 3.28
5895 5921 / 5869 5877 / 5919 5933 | 0.4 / 3.17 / 3.34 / 3.28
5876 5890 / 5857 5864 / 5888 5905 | -0.3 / 3.23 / 2.97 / 3.07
